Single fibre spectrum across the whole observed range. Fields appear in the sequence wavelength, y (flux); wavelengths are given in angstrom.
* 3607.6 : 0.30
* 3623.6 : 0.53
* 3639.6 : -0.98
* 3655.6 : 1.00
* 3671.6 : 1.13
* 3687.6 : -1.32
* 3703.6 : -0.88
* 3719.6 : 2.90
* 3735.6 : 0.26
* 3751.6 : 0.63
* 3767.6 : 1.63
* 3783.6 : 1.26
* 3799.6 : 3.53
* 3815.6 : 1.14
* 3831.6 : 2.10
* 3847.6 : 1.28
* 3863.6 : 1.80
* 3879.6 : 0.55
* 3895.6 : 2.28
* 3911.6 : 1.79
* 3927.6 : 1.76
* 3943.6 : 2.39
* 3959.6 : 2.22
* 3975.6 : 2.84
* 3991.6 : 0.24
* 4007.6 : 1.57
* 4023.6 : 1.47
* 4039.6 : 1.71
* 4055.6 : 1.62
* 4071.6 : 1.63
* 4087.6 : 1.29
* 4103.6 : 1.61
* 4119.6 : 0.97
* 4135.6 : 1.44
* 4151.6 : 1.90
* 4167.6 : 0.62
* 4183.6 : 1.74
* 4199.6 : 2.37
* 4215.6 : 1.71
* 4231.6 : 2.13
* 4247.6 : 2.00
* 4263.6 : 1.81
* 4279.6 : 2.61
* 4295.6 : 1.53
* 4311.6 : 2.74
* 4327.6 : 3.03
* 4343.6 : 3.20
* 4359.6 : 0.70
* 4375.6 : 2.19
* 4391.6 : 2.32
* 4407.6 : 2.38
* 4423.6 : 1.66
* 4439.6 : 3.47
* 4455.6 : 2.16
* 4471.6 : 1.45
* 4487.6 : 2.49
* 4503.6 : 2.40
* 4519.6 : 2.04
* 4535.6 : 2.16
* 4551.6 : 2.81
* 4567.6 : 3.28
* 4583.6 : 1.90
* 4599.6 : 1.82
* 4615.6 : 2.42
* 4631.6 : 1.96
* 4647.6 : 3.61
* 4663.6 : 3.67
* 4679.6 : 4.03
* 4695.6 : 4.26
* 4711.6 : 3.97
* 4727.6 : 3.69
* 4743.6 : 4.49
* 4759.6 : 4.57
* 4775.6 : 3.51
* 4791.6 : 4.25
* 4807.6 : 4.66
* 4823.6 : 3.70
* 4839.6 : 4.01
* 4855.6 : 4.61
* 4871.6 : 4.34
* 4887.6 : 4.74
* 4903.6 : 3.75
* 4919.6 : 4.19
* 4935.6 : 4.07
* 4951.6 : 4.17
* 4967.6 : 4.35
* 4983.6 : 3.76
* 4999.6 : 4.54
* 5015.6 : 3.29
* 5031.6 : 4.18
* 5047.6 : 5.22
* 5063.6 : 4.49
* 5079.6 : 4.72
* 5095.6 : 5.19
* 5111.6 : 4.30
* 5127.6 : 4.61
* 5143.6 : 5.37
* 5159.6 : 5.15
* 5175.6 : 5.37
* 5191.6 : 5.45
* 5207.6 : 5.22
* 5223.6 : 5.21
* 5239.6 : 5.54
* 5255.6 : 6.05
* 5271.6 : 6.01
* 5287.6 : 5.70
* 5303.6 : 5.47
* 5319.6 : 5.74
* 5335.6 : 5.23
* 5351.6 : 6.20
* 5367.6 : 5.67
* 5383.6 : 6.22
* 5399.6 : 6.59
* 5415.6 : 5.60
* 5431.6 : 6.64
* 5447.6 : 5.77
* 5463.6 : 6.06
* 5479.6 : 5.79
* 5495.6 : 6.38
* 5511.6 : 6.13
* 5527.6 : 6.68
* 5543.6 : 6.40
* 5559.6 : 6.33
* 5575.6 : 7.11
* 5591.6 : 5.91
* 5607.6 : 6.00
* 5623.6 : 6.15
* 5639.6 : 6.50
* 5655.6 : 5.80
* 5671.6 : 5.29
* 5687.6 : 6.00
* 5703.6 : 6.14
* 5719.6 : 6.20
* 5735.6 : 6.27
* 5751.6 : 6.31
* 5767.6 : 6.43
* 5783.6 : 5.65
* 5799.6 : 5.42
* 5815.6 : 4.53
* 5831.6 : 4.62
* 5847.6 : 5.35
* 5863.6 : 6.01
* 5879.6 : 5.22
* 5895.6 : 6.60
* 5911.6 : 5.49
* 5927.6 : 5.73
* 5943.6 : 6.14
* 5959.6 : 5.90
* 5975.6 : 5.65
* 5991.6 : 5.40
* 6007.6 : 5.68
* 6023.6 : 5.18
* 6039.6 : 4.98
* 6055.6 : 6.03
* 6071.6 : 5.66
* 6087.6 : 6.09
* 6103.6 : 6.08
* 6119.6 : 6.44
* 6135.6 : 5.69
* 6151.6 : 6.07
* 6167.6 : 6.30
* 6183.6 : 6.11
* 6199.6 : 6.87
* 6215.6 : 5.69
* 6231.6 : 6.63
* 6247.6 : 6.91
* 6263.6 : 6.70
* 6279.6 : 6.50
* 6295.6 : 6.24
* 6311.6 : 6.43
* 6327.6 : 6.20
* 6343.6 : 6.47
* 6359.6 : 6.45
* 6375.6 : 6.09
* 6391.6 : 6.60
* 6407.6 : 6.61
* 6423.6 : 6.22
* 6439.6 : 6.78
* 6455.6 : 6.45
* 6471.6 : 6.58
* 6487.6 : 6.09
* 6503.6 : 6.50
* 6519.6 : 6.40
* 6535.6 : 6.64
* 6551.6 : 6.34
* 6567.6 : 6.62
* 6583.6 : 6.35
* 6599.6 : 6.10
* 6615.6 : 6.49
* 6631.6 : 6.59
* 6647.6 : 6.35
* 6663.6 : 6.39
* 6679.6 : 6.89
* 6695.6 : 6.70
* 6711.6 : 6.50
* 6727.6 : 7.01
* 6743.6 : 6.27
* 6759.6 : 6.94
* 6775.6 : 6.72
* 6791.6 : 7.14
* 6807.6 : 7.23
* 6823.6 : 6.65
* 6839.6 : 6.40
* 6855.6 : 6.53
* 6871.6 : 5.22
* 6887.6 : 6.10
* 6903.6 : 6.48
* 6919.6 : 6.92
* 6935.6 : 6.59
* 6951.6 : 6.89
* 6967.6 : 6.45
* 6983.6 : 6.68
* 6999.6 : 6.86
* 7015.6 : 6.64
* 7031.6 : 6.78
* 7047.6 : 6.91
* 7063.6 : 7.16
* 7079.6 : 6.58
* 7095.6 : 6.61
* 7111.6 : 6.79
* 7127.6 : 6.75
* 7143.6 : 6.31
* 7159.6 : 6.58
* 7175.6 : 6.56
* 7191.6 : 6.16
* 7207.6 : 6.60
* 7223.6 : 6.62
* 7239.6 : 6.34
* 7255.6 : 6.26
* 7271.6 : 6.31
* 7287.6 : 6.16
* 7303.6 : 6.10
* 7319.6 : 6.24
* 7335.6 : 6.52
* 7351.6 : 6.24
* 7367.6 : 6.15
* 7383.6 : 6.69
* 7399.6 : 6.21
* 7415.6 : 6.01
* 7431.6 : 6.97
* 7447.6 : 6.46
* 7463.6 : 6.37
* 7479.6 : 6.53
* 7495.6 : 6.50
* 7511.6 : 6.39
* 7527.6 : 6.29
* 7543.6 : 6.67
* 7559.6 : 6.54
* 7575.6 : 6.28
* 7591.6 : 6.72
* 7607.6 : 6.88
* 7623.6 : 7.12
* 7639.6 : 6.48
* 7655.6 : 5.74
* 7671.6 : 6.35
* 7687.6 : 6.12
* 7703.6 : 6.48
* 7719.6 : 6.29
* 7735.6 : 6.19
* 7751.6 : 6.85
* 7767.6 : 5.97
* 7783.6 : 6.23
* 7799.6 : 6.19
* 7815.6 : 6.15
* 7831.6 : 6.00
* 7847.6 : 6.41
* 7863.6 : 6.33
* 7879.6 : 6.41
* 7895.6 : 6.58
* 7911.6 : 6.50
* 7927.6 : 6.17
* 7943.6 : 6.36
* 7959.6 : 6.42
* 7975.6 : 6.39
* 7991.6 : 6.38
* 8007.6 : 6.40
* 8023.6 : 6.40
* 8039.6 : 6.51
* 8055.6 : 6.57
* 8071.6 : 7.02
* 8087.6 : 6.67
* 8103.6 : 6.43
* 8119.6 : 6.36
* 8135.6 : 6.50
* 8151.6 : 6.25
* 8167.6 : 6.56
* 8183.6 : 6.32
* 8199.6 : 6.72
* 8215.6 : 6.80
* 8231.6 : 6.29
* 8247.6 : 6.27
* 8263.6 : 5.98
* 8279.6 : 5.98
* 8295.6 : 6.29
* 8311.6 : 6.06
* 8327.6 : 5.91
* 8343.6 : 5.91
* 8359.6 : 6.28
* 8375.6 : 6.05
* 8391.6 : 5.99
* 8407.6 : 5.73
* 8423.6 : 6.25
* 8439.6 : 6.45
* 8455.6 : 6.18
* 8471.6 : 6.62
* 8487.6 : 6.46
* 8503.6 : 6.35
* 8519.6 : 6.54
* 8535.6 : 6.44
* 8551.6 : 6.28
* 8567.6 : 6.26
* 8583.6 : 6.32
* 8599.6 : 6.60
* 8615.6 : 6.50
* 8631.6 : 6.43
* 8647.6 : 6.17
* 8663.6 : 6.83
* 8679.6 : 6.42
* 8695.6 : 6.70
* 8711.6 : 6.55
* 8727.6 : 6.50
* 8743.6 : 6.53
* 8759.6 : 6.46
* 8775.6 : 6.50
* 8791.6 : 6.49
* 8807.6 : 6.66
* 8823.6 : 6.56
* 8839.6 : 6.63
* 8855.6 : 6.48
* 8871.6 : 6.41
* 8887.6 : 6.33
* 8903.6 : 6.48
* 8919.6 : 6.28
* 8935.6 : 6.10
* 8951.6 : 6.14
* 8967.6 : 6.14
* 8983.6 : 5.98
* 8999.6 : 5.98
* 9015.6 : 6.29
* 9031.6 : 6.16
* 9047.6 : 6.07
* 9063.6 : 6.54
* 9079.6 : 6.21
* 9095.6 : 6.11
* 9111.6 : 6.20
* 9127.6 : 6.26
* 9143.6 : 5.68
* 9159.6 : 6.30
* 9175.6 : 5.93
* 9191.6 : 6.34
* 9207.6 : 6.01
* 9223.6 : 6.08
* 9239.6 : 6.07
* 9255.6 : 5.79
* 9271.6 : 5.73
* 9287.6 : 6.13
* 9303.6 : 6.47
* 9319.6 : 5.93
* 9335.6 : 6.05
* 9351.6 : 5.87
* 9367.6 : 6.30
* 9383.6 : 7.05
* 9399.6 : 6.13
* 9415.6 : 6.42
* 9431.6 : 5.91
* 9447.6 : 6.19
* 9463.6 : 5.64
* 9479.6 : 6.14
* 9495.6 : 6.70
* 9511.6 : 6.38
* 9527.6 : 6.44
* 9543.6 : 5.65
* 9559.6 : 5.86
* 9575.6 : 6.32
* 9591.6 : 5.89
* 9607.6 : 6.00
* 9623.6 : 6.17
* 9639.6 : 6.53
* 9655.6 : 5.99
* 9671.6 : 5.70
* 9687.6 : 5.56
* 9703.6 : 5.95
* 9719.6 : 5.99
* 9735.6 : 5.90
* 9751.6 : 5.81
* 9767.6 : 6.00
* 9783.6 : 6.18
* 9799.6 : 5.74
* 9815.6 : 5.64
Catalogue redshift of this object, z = 0.17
